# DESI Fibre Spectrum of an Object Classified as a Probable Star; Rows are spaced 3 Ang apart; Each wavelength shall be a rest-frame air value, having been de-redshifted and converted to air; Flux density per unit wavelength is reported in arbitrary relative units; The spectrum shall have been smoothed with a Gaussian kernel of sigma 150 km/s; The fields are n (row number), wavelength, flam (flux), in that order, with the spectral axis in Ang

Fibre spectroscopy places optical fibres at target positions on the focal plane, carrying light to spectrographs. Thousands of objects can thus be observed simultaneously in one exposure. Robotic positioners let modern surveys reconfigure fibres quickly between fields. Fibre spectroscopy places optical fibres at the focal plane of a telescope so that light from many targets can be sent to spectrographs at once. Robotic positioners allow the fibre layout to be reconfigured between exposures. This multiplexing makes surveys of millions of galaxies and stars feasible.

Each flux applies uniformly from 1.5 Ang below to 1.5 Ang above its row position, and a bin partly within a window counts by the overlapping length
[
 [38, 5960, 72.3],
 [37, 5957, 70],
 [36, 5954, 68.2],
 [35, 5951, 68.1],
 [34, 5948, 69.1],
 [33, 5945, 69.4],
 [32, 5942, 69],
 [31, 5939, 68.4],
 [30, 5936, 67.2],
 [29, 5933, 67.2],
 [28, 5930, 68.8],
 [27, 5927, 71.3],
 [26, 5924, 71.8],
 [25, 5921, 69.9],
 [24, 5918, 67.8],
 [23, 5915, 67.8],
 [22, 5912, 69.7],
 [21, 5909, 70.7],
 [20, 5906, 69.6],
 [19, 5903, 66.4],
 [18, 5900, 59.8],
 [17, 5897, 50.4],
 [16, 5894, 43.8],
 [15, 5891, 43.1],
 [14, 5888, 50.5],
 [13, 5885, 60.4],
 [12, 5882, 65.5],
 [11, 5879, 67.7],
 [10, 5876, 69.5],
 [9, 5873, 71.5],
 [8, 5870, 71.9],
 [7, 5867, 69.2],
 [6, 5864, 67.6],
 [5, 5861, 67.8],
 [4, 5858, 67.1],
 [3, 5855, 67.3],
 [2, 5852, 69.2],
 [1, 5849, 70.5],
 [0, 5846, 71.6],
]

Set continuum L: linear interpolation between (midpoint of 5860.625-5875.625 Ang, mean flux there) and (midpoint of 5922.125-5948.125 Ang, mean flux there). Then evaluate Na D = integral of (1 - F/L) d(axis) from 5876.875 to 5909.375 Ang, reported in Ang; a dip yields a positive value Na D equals 5.06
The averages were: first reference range 69.7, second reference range 69.1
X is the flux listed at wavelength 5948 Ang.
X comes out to 69.1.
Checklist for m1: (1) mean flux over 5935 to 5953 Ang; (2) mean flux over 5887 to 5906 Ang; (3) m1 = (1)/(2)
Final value 1.28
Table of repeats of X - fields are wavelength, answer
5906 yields 69.6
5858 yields 67.1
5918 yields 67.8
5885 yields 60.4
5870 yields 71.9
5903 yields 66.4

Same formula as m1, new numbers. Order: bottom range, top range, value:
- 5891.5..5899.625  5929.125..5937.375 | 1.40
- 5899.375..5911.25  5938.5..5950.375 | 1.02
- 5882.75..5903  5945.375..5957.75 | 1.30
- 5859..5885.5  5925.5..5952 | 1.01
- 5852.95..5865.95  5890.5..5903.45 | 0.77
